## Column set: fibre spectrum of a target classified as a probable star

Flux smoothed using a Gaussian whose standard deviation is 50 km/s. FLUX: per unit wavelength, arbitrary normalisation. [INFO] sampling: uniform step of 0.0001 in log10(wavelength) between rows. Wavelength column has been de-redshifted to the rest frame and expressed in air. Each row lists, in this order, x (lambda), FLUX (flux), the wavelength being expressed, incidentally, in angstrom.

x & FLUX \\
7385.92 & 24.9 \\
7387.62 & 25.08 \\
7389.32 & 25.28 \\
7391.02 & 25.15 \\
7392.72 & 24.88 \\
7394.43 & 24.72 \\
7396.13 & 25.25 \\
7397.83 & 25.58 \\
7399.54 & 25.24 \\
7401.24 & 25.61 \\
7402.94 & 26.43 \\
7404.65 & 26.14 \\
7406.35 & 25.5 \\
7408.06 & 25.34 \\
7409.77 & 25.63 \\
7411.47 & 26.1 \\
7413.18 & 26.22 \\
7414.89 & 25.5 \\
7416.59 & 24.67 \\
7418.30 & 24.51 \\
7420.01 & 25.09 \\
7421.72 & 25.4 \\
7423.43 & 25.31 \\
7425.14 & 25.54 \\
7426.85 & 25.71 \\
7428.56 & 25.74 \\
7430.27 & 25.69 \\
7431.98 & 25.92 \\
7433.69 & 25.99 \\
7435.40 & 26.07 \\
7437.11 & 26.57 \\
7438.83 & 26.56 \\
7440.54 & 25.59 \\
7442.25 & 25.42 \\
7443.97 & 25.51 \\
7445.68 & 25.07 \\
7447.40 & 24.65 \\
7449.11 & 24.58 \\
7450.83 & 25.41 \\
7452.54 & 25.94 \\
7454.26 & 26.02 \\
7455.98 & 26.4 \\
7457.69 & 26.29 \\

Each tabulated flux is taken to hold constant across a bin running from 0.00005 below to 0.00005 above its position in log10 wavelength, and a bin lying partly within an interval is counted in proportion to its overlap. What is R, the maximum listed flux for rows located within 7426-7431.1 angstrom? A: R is 25.74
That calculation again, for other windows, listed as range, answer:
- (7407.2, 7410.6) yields 25.63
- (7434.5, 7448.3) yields 26.57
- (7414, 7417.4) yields 25.5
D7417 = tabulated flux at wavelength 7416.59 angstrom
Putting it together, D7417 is 24.67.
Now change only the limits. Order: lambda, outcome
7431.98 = 25.92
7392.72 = 24.88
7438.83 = 26.56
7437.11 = 26.57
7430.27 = 25.69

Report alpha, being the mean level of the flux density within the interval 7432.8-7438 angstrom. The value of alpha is 26.2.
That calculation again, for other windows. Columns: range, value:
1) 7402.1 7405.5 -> 26.3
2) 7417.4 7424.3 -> 25.1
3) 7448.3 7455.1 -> 25.5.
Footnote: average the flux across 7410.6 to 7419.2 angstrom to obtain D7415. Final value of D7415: 25.4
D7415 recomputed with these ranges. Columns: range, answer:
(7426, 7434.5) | 25.8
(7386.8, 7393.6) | 25.1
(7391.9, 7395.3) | 24.8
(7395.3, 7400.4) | 25.4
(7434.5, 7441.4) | 26.2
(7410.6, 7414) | 26.2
